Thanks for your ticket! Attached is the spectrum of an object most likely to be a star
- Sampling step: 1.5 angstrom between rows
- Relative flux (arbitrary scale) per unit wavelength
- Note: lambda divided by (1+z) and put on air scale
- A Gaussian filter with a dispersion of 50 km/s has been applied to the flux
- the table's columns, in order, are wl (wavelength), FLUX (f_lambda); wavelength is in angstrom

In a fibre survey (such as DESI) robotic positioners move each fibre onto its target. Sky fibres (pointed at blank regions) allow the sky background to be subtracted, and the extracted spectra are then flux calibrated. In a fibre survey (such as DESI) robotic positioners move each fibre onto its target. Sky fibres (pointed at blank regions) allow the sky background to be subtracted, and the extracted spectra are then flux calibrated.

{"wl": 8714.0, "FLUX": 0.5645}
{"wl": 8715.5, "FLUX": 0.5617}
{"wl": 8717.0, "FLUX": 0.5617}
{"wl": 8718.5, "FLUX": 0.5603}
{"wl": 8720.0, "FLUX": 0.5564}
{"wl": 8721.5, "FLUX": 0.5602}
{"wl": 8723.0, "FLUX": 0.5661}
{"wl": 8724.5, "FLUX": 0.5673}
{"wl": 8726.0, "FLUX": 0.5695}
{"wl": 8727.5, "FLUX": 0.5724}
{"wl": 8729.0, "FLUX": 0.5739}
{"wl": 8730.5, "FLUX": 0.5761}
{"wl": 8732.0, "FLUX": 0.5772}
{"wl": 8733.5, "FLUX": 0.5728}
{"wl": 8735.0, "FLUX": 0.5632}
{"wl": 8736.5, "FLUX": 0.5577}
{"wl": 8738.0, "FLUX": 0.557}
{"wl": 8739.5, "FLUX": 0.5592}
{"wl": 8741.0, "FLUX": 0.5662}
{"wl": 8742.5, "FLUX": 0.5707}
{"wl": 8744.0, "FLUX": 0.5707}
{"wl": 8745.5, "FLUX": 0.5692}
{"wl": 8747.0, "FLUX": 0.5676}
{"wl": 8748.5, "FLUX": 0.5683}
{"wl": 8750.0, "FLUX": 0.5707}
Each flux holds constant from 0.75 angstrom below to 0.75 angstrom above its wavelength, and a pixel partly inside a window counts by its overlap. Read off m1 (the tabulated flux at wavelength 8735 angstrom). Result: 0.5632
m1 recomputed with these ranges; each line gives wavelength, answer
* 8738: 0.557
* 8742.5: 0.5707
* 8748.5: 0.5683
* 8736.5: 0.5577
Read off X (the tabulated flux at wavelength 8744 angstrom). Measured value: 0.5707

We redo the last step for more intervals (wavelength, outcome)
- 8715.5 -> 0.5617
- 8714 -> 0.5645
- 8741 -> 0.5662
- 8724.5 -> 0.5673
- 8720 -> 0.5564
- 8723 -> 0.5661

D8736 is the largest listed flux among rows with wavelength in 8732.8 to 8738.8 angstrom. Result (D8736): 0.5728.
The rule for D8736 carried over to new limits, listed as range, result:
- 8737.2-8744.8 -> 0.5707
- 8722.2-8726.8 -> 0.5695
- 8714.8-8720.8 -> 0.5617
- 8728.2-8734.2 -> 0.5772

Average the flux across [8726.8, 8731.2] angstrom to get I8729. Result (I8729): 0.574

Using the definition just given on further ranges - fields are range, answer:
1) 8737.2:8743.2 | 0.563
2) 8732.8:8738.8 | 0.563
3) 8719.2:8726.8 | 0.564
